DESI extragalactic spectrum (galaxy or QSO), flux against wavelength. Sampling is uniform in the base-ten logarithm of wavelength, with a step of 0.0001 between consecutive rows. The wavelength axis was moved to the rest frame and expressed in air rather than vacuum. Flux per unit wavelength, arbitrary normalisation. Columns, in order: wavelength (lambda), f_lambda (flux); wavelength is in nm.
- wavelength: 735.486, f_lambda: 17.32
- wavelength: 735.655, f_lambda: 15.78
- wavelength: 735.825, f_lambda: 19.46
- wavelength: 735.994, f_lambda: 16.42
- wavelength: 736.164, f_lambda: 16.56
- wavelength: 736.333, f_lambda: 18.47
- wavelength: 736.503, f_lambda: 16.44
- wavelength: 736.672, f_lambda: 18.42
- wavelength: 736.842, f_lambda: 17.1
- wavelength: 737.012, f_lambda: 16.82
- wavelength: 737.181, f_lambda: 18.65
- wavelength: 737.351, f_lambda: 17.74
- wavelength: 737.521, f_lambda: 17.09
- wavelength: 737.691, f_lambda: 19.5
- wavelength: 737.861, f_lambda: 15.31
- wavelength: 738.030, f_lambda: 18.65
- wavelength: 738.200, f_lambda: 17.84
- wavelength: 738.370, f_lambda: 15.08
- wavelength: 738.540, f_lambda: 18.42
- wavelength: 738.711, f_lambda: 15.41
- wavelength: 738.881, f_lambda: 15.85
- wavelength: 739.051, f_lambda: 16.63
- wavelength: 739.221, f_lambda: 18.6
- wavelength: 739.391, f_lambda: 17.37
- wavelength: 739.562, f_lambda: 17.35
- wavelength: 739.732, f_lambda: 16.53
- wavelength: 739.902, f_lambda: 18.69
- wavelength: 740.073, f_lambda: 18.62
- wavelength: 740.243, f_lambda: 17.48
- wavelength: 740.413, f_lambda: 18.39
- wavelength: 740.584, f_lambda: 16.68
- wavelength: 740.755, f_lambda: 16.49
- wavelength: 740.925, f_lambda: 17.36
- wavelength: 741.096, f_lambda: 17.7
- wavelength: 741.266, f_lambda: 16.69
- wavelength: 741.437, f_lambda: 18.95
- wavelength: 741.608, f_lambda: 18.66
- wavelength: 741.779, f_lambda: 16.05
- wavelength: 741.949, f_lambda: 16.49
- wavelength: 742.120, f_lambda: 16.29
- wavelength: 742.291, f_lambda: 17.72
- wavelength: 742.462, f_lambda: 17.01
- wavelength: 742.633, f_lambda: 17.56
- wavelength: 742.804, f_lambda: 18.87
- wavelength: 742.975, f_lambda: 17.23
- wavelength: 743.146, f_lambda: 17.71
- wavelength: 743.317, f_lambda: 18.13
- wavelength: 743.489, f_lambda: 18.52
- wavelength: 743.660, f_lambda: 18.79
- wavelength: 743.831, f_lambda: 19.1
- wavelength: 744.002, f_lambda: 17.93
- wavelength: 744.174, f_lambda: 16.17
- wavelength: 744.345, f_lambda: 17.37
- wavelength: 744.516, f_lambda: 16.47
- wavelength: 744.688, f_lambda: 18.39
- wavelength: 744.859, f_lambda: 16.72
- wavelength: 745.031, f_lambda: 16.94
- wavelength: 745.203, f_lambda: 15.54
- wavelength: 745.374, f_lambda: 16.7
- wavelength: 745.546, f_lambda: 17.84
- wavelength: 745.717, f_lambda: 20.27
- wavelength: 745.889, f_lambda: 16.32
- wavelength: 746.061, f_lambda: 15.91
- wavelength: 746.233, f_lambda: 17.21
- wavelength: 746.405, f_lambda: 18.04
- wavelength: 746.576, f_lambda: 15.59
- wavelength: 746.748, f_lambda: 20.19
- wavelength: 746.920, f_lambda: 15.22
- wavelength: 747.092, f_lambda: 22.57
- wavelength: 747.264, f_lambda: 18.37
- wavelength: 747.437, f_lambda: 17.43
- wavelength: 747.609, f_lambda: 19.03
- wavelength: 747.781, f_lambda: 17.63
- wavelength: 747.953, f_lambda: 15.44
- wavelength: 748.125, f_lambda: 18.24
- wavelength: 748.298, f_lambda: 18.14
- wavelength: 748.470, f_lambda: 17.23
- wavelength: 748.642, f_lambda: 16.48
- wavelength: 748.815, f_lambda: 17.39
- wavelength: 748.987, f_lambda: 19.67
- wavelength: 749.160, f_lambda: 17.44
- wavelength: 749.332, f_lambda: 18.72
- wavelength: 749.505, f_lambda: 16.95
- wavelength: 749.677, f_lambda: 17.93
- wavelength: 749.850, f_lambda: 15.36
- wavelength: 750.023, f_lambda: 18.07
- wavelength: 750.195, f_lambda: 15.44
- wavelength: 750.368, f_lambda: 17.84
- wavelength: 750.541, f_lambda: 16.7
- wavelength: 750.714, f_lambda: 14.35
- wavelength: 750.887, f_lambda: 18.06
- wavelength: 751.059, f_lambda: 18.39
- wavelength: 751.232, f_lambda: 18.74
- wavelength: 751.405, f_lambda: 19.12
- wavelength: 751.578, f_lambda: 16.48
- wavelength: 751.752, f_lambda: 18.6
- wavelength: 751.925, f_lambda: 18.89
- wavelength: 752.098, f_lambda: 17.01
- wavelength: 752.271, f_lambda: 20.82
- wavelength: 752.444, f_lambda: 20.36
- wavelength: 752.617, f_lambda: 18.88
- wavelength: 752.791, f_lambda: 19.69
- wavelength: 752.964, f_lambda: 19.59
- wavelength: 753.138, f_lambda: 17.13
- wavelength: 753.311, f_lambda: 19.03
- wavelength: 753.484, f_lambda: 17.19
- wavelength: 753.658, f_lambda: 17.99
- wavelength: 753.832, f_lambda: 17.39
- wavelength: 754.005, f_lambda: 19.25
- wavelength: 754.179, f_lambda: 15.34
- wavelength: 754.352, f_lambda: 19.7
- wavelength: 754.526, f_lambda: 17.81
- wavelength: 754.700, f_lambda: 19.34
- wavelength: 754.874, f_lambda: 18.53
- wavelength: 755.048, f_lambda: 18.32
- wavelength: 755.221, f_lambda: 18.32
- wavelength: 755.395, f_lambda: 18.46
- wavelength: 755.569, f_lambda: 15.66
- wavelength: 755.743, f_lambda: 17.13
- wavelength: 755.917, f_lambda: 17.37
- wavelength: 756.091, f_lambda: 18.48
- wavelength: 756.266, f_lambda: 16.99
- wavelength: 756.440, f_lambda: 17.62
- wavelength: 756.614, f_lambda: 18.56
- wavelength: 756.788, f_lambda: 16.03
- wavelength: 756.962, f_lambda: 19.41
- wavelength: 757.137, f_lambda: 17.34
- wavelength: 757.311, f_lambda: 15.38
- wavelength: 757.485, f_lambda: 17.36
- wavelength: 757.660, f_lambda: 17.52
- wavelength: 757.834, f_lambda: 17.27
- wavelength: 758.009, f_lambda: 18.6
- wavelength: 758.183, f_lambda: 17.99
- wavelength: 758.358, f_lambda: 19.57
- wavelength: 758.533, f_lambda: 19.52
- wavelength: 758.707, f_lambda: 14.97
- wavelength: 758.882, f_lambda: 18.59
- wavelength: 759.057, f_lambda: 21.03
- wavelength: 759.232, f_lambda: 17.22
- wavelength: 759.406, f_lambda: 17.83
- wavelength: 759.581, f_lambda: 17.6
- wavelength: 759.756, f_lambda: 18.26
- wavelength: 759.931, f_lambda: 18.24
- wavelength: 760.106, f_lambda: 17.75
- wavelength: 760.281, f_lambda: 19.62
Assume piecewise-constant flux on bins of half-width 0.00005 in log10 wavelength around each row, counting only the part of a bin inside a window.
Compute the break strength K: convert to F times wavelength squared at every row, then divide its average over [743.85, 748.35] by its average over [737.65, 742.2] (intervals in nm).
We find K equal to 1.0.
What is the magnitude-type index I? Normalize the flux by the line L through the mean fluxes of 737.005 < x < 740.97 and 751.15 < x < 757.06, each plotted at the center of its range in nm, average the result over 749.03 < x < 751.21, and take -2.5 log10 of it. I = 0.05 mag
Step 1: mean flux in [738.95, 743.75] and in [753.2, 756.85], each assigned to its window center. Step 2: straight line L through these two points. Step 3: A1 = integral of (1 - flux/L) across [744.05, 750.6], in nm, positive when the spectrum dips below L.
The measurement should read 0.09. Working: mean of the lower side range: 17.6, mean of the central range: 17.5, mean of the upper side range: 17.8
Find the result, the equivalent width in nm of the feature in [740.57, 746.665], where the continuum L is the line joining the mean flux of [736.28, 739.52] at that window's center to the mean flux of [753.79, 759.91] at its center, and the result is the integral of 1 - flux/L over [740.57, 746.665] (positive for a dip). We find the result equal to 0.039 nm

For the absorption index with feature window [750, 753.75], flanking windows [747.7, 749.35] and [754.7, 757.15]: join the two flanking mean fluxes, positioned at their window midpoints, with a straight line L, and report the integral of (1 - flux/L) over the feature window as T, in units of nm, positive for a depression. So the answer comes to -0.09 nm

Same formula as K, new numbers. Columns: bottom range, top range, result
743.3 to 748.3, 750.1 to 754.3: 1.04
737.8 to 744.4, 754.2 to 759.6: 1.07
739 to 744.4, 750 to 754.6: 1.06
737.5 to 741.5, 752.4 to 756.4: 1.09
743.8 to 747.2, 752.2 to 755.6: 1.08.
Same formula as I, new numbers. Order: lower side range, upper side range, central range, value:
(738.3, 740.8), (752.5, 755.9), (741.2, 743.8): -0.02 mag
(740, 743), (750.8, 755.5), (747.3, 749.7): 0.02 mag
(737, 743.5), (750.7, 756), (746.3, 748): -0.01 mag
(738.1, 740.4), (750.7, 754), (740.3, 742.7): 0.01 mag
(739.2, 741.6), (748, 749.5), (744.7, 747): 0.04 mag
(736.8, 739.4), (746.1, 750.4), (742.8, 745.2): -0.01 mag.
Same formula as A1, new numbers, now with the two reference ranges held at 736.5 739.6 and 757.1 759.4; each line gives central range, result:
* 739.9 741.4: -0.015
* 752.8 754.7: -0.044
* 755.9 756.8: 0.010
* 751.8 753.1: -0.110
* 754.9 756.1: 0.010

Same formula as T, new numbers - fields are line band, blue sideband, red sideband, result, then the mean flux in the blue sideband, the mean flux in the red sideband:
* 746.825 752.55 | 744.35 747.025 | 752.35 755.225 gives 0.00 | 17.2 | 18.5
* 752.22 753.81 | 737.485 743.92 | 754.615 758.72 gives -0.10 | 17.5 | 17.8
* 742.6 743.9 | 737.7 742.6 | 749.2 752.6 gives -0.06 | 17.3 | 17.8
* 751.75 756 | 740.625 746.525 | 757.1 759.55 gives -0.13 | 17.4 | 17.9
